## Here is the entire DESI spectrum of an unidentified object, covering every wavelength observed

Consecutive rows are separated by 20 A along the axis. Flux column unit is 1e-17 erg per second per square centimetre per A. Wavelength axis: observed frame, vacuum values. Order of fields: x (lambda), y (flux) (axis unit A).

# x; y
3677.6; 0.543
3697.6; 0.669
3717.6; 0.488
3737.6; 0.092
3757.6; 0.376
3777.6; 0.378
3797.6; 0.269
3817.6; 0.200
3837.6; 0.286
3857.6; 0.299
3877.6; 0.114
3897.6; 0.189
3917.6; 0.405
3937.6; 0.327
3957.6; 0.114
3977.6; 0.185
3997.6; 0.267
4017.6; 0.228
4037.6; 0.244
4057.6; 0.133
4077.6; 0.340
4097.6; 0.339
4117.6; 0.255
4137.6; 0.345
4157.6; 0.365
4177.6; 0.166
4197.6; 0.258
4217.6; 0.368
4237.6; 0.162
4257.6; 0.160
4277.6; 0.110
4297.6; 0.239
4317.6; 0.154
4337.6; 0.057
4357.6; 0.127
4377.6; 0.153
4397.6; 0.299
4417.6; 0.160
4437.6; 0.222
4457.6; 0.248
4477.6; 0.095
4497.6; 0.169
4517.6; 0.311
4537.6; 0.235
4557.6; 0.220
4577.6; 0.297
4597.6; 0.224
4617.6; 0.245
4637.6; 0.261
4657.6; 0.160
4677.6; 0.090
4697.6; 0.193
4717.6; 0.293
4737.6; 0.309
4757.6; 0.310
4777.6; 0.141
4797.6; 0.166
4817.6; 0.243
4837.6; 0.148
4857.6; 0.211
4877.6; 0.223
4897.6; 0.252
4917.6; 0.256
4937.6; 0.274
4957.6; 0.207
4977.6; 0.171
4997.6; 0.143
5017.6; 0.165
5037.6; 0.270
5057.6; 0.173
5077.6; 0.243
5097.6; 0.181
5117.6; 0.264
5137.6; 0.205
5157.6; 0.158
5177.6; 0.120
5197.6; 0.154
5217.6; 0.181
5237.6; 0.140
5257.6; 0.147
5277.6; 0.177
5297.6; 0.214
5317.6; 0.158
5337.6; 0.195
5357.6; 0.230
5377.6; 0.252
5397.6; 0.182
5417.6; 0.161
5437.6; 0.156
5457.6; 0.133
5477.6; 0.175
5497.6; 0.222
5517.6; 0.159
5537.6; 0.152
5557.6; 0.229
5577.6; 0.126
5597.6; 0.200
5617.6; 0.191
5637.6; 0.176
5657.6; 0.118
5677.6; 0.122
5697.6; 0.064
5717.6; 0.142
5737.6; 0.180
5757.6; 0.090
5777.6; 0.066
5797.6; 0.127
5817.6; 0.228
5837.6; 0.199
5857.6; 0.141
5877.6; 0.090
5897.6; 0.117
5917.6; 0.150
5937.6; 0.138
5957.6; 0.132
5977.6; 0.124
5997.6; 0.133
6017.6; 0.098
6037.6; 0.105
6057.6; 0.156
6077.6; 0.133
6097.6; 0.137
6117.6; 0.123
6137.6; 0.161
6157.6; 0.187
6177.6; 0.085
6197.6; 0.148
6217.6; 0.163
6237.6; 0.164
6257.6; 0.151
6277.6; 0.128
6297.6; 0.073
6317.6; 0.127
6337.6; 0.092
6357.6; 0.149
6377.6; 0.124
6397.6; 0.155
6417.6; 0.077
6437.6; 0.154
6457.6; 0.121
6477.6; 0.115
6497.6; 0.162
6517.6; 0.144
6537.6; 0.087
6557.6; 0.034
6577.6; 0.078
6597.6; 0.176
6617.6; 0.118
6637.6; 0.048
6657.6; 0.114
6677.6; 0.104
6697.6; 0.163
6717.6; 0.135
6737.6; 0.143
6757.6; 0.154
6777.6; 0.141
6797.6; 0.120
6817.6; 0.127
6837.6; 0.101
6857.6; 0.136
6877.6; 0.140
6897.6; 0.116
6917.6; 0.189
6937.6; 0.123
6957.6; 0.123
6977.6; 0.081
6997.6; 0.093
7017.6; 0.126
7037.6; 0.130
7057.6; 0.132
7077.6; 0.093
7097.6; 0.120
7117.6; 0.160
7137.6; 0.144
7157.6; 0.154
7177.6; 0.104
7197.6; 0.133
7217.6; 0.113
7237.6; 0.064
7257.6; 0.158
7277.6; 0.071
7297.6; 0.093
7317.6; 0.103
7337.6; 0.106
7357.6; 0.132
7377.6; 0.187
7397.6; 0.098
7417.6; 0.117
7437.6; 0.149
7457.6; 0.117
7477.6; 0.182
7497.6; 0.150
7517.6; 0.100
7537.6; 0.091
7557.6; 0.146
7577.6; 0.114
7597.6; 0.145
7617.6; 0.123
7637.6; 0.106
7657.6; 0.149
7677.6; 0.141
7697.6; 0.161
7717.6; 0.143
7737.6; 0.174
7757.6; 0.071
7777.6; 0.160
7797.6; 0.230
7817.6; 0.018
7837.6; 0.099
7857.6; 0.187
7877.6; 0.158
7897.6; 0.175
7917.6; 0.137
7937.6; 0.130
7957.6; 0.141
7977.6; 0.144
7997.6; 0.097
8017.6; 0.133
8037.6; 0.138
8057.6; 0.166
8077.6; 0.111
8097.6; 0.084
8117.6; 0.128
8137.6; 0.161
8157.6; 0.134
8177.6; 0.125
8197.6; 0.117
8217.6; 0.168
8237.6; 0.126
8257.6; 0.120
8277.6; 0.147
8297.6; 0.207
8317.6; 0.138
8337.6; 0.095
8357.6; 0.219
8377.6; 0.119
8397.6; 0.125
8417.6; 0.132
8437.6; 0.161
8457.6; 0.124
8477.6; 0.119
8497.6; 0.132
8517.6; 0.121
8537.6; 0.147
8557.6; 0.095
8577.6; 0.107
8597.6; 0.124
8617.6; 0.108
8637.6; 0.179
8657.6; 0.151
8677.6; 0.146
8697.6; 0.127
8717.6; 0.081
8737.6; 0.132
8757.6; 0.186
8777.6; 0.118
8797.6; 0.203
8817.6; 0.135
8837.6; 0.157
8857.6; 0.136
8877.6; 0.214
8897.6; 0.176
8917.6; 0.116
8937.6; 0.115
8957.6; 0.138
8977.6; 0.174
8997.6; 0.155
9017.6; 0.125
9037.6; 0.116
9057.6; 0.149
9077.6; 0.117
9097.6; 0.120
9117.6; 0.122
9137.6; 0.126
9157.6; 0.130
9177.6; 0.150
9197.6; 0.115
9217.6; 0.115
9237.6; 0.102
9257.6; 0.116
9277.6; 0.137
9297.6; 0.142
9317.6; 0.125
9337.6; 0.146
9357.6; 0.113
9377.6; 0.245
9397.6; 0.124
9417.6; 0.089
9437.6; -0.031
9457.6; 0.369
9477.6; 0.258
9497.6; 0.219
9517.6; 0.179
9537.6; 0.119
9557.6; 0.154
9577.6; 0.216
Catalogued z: 1.53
